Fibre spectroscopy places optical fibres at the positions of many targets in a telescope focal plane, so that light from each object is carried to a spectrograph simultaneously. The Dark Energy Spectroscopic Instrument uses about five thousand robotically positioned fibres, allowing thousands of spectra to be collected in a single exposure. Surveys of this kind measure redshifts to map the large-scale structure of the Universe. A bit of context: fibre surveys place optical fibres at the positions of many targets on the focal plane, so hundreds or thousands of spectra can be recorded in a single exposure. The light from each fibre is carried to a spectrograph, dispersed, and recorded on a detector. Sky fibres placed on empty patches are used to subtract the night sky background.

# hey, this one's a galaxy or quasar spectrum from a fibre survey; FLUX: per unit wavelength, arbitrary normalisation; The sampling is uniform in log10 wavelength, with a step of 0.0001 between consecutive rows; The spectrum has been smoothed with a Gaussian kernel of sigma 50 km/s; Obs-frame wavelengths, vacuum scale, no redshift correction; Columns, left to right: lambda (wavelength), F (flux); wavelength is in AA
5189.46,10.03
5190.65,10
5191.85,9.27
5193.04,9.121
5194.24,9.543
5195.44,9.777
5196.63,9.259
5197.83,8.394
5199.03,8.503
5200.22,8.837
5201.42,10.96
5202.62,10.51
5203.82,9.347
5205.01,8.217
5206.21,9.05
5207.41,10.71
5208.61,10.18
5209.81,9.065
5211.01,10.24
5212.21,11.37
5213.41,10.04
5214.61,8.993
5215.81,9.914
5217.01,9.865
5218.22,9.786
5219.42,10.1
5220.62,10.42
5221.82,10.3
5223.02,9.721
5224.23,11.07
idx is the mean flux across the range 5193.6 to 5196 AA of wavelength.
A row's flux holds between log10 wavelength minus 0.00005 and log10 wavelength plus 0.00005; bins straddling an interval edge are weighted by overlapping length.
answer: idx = 9.62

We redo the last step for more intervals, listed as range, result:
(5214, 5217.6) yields 9.6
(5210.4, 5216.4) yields 10.1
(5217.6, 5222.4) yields 10.1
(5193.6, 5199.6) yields 9.09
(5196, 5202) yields 9.2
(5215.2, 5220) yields 9.9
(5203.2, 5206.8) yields 8.89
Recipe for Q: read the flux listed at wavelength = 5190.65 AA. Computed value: 10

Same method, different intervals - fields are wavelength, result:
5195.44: 9.777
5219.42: 10.1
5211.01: 10.24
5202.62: 10.51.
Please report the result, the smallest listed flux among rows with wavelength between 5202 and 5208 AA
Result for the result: 8.217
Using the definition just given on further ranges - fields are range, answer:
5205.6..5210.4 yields 9.05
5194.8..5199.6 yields 8.394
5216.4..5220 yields 9.786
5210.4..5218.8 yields 8.993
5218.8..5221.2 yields 10.1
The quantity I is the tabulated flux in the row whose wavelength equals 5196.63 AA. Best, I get 9.259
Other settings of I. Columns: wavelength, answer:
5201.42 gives 10.96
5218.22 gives 9.786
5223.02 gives 9.721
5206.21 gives 9.05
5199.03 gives 8.503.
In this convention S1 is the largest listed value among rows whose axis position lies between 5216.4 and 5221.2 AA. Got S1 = 10.42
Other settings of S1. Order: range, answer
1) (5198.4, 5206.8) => 10.96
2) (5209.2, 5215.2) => 11.37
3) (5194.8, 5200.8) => 9.777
